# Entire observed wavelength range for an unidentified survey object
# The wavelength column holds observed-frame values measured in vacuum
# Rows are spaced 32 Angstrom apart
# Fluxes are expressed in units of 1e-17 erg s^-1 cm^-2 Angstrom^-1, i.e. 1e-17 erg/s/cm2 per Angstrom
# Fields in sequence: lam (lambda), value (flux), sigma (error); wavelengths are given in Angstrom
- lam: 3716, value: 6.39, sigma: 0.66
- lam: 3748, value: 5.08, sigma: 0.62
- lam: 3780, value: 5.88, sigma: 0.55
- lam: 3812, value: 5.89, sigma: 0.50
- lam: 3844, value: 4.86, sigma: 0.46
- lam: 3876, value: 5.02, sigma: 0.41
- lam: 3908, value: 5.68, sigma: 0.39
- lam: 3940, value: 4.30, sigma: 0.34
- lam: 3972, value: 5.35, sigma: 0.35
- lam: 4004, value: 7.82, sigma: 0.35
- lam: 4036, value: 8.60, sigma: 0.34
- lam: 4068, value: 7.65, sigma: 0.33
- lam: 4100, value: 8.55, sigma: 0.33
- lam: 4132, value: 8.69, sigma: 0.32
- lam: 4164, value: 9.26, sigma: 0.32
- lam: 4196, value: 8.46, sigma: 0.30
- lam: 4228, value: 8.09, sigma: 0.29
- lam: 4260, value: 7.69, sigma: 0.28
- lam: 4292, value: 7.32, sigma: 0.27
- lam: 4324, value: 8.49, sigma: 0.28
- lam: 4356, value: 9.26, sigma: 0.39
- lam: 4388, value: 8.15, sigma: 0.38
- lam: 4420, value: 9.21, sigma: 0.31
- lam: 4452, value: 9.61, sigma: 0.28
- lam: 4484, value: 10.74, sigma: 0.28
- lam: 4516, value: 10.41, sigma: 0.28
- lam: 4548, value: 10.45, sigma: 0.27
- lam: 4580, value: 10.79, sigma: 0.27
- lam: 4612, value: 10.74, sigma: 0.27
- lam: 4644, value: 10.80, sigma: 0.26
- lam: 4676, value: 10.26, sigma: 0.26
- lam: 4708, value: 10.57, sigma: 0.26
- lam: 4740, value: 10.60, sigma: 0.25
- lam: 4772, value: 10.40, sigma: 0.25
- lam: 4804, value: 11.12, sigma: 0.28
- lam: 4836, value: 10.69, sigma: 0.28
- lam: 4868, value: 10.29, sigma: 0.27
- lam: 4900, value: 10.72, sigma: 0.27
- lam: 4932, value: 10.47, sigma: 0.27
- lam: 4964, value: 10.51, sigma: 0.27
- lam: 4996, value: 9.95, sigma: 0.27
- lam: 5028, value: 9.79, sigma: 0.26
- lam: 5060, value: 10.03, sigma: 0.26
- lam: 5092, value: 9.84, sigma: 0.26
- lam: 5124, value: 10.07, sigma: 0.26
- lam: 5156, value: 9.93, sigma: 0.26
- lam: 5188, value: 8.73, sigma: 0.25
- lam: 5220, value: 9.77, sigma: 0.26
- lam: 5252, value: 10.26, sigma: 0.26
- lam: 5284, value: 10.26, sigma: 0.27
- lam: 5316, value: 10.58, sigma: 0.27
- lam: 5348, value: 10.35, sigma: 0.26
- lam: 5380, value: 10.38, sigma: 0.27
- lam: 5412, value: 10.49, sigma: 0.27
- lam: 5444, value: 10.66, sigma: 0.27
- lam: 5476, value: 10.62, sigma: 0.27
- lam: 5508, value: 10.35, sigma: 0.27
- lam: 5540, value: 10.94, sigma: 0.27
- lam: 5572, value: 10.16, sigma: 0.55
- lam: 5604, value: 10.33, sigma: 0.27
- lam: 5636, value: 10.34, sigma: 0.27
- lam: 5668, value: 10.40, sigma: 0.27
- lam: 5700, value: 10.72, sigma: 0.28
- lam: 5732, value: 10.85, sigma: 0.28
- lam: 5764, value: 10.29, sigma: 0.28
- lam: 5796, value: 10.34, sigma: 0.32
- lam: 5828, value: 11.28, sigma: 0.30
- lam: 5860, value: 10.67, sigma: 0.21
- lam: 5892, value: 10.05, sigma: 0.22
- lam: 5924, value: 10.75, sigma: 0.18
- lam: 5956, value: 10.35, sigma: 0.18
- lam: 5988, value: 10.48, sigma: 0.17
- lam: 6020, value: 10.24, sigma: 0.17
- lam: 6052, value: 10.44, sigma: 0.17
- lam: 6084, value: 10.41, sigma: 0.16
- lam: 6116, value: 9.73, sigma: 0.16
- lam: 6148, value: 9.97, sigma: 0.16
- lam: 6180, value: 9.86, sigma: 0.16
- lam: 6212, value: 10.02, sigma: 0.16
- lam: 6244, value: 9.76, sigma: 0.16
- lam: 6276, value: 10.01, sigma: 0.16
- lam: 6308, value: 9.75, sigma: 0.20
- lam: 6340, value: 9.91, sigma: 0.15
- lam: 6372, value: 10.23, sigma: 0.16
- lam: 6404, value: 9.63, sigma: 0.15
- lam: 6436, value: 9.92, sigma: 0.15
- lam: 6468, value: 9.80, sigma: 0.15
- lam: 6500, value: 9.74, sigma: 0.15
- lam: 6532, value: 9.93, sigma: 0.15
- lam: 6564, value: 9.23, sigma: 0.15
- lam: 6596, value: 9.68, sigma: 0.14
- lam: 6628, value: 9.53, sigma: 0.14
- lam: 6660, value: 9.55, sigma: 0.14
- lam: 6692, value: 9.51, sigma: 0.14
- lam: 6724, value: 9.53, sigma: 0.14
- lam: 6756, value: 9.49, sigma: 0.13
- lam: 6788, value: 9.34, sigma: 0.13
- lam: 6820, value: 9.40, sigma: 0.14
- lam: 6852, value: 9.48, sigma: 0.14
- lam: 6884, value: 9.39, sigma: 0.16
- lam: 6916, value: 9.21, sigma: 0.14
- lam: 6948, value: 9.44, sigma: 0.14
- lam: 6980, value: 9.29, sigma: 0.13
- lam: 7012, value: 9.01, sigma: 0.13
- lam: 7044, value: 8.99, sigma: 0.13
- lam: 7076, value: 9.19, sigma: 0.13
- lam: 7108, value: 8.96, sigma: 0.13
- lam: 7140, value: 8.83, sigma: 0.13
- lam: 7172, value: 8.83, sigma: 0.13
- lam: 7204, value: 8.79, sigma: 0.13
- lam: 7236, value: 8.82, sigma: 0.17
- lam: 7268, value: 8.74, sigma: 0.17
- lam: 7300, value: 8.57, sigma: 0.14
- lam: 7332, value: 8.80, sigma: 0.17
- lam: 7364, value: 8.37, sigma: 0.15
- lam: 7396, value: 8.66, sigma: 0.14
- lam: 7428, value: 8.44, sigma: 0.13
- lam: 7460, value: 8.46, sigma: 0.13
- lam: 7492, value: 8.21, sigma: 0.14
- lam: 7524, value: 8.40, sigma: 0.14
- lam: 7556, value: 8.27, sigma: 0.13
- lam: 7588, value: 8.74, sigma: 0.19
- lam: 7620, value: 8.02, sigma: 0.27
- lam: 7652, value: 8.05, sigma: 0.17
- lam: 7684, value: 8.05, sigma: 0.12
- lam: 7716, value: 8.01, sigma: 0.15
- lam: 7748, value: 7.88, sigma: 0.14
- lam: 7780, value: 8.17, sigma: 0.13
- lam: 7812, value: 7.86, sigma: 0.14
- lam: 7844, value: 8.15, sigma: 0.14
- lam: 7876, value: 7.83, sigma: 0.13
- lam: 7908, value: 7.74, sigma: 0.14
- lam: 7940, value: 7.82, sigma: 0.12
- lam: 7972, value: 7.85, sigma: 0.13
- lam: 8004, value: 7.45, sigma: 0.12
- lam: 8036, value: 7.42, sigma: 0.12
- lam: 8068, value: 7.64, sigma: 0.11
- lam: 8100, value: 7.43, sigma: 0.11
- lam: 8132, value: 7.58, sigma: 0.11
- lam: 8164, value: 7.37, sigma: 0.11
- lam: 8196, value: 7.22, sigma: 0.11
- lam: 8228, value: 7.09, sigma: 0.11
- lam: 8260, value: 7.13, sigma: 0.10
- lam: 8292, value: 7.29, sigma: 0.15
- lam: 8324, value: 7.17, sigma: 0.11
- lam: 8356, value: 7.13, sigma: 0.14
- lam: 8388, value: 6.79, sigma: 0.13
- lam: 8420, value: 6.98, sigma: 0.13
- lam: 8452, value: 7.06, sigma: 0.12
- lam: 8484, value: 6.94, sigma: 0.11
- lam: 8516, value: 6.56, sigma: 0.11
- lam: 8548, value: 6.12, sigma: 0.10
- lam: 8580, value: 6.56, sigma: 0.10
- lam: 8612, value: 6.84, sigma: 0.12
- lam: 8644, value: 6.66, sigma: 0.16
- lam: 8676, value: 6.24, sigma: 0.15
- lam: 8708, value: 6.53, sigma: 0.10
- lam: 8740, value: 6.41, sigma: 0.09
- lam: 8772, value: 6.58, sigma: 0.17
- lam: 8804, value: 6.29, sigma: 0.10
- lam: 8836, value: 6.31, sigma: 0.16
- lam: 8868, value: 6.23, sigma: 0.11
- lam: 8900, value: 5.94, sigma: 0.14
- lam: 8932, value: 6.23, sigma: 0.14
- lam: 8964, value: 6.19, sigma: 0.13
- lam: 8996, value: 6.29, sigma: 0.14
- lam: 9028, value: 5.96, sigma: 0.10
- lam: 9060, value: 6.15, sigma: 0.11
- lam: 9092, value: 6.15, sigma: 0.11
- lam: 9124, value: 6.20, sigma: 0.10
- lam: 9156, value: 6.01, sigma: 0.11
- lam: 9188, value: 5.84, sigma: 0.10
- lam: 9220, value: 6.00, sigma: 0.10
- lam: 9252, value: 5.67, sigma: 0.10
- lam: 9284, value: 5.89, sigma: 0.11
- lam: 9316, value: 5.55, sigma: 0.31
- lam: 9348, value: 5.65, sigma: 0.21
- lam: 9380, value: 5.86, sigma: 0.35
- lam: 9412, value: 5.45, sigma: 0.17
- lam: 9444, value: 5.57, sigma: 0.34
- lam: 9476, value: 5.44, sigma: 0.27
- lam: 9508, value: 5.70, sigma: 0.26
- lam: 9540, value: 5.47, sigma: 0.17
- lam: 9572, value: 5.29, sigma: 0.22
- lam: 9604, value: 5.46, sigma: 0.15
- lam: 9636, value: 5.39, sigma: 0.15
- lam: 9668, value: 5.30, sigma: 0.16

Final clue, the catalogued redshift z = 0.000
